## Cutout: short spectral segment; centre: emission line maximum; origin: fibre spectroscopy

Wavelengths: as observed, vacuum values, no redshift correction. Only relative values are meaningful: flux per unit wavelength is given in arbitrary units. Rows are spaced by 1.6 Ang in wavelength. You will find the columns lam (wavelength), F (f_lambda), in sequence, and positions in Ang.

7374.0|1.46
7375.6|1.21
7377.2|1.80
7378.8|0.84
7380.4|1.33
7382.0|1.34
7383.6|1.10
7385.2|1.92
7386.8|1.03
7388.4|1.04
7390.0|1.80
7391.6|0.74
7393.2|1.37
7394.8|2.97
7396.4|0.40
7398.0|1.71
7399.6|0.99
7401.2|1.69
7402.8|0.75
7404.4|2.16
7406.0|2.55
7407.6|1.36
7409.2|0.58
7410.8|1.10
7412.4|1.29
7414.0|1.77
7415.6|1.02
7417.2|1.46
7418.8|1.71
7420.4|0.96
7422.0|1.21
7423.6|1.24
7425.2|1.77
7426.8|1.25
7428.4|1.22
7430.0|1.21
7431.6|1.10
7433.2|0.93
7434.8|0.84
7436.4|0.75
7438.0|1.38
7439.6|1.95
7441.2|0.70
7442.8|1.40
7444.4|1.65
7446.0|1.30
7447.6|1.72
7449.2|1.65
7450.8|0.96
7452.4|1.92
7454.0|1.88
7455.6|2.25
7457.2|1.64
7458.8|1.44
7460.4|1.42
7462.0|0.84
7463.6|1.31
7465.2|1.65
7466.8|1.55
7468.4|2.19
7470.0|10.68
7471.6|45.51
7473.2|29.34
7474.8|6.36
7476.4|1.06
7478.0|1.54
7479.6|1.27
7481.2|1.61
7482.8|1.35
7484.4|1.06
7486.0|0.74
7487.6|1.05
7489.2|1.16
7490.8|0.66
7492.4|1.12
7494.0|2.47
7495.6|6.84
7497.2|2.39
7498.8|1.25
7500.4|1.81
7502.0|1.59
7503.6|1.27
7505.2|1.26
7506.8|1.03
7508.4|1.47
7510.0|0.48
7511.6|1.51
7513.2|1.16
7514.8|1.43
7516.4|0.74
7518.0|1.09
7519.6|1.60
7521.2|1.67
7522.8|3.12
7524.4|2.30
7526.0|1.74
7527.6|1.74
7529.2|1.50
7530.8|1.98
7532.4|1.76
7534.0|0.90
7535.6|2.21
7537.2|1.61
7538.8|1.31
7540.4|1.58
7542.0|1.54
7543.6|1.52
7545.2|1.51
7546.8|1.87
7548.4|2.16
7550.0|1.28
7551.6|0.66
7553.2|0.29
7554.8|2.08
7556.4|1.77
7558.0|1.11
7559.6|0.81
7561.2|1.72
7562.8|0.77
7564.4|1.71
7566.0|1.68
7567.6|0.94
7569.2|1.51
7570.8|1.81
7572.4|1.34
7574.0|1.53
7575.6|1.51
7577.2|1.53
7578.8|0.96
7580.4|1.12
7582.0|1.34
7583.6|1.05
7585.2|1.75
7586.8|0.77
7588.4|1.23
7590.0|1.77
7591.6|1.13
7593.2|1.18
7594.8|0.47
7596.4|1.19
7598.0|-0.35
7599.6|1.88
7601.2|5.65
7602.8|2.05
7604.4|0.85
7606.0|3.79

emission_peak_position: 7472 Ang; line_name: H-alpha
